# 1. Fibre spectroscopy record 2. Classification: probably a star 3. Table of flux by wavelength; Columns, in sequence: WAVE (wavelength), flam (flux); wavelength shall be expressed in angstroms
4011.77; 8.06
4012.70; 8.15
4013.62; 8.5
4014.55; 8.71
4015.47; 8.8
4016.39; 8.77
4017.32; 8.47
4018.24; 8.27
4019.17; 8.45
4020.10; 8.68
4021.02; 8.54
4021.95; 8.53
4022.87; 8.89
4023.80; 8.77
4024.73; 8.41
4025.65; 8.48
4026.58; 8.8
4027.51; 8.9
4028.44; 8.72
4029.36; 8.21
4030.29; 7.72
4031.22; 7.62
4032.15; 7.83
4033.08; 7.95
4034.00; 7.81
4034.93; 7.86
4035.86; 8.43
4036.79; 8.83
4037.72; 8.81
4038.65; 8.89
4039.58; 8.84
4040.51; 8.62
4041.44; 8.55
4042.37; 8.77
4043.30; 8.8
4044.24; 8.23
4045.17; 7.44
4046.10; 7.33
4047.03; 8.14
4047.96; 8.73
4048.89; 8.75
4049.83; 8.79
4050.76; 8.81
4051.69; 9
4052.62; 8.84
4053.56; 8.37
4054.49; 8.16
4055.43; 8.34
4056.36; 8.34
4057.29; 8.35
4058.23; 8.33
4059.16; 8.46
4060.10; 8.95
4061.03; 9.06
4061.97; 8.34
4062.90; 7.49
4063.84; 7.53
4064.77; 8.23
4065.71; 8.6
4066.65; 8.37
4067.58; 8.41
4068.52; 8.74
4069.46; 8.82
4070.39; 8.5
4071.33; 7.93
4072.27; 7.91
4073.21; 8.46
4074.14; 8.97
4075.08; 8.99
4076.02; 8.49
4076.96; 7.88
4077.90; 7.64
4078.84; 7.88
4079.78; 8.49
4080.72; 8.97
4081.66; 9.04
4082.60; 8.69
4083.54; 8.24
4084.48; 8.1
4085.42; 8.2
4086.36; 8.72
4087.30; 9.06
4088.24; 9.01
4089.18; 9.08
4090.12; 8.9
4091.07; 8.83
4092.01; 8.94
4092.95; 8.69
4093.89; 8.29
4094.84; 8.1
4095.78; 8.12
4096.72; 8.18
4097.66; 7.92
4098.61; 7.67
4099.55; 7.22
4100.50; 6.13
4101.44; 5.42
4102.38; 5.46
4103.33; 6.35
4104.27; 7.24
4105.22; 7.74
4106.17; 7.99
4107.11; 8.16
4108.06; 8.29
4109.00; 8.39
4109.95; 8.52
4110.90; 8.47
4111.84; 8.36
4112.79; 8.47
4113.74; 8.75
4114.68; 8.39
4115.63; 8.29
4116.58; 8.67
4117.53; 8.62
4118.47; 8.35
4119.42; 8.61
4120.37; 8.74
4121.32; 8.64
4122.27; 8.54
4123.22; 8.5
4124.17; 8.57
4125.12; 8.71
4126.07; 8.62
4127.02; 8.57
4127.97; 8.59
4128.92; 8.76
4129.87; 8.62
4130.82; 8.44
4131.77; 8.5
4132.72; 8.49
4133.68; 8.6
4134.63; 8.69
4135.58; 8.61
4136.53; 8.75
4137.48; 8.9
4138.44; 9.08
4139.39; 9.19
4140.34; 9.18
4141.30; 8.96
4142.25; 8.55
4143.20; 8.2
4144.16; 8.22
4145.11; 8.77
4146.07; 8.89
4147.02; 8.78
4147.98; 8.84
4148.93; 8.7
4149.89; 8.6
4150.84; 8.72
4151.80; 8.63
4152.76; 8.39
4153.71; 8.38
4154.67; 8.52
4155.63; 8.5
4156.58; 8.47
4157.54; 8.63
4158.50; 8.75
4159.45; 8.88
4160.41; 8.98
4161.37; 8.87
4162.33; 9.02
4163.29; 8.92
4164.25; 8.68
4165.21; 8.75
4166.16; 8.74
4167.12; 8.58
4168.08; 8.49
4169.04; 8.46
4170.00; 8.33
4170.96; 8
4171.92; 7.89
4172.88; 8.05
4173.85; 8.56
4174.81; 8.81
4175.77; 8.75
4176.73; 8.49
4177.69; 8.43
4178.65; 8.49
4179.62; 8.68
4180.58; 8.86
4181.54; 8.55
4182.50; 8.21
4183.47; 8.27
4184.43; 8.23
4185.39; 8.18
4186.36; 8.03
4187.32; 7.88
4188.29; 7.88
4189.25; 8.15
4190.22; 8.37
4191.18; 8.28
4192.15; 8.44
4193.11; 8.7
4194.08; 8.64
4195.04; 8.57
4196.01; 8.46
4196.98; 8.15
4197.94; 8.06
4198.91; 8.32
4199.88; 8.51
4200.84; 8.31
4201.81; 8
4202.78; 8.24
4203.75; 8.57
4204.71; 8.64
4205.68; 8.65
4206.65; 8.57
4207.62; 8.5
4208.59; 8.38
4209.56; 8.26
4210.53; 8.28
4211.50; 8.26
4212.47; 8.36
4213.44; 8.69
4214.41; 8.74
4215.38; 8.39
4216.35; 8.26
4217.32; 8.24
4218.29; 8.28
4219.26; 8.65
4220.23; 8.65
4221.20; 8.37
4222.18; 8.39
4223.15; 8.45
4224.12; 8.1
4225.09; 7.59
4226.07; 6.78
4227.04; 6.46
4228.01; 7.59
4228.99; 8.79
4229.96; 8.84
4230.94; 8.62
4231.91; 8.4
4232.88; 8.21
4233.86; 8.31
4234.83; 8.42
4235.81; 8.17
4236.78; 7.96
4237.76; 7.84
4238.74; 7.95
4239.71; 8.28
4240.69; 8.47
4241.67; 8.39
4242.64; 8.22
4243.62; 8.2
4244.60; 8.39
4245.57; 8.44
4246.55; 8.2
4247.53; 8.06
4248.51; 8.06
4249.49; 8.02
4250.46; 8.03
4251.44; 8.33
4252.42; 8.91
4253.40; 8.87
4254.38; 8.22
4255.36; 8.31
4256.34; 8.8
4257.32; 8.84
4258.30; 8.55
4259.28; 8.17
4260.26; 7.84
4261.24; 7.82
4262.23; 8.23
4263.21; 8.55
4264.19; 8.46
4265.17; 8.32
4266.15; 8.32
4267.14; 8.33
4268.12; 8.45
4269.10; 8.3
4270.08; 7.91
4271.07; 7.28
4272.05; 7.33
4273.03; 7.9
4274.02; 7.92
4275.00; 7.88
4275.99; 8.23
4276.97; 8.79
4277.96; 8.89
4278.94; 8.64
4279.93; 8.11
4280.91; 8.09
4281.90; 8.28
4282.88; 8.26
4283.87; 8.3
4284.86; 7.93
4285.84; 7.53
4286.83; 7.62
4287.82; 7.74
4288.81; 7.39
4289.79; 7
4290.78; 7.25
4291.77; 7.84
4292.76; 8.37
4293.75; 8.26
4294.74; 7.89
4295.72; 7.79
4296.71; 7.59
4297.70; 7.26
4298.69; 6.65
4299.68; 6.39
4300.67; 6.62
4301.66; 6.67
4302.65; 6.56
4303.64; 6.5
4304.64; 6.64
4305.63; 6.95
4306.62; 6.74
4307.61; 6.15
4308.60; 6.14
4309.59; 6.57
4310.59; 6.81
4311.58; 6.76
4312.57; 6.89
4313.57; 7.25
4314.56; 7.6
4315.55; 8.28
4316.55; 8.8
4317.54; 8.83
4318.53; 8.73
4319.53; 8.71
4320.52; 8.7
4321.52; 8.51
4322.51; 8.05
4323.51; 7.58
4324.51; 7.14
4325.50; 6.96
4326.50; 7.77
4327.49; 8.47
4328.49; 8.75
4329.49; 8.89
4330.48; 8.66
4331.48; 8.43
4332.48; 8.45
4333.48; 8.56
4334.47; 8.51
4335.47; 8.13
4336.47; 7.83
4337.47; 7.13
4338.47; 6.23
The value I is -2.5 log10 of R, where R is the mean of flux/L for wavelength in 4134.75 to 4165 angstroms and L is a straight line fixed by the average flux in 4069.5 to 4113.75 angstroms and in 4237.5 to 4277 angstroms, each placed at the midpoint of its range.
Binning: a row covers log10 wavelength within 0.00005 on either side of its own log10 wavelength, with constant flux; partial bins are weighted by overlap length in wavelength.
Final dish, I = -0.07 mag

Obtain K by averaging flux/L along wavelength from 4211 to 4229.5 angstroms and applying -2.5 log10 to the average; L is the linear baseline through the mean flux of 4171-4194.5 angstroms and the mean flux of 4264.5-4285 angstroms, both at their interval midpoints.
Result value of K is 0.016 mag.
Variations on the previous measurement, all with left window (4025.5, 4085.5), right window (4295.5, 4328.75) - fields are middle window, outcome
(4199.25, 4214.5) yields -0.08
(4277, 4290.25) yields -0.07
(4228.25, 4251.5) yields -0.08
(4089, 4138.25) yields -0.01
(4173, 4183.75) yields -0.08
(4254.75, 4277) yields -0.08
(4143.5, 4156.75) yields -0.07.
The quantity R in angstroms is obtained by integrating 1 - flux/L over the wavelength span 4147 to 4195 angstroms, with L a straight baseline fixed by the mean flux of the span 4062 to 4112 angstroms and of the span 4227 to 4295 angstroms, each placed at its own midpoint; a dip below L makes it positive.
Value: -2.1 angstroms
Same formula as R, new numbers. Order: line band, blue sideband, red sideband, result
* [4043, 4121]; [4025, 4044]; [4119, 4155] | 2.4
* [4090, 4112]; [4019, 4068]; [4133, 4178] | 1.9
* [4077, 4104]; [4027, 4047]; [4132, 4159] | 1.4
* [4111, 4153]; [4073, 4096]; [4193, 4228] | -0.9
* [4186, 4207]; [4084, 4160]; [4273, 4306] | -0.7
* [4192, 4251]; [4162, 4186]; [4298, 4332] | -0.8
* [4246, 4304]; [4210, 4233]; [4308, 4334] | 0.9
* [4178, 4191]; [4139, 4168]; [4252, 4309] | 0.3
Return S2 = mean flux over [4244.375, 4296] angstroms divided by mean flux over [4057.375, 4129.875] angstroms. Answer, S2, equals 0.98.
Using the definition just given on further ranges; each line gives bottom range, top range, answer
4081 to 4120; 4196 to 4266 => 1.02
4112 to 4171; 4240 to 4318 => 0.91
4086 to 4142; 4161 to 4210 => 1.01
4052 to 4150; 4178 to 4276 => 0.99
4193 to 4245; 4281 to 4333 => 0.92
